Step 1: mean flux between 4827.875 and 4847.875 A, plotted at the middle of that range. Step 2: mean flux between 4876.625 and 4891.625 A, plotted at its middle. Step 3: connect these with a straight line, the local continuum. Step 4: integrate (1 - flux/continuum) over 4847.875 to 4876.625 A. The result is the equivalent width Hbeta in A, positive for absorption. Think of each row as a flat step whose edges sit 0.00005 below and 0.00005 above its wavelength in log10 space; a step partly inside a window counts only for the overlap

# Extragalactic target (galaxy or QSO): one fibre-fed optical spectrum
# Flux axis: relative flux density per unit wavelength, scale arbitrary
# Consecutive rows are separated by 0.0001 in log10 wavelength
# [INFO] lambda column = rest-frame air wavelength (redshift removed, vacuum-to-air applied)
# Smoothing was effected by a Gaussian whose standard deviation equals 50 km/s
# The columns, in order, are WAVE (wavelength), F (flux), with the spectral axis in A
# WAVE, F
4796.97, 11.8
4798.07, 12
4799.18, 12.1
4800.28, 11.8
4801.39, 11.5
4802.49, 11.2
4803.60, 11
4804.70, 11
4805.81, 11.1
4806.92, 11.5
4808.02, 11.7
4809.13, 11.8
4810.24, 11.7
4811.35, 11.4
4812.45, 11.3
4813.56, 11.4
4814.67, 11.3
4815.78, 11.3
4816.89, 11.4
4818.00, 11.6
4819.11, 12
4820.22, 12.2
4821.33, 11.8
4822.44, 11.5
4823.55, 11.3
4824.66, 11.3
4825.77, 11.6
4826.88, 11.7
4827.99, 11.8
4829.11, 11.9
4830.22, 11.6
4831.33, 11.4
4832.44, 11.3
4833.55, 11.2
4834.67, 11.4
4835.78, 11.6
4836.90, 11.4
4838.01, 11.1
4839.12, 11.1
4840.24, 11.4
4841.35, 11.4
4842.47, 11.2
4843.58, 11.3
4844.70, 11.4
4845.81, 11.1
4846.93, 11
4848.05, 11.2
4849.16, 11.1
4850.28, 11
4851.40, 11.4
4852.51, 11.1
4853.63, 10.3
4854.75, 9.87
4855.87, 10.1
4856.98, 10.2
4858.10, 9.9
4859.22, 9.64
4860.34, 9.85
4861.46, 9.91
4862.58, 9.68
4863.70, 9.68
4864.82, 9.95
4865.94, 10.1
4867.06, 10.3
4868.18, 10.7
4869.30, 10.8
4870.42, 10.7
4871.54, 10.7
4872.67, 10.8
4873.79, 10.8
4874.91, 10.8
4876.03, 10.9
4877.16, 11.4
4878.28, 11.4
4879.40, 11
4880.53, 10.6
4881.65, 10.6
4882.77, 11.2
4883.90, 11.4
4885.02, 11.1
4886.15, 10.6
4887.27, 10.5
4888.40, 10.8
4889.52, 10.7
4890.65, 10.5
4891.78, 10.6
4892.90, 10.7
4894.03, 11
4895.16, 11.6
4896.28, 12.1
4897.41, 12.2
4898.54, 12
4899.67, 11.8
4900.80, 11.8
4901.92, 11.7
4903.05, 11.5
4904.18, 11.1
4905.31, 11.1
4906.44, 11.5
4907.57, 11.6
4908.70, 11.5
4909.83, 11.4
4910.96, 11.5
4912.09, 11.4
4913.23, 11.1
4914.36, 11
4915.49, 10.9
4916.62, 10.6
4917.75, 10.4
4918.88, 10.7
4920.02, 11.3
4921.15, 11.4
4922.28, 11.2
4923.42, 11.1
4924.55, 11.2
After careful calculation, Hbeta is 1.8 A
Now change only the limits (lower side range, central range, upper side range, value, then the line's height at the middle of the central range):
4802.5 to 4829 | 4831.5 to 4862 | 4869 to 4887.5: 0.92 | 11.2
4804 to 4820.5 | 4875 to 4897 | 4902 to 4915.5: 0.73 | 11.4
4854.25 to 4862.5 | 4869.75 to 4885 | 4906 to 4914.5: -0.73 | 10.5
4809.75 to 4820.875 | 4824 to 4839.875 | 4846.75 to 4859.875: -0.48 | 11.1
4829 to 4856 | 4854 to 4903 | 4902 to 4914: 2.21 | 11.3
